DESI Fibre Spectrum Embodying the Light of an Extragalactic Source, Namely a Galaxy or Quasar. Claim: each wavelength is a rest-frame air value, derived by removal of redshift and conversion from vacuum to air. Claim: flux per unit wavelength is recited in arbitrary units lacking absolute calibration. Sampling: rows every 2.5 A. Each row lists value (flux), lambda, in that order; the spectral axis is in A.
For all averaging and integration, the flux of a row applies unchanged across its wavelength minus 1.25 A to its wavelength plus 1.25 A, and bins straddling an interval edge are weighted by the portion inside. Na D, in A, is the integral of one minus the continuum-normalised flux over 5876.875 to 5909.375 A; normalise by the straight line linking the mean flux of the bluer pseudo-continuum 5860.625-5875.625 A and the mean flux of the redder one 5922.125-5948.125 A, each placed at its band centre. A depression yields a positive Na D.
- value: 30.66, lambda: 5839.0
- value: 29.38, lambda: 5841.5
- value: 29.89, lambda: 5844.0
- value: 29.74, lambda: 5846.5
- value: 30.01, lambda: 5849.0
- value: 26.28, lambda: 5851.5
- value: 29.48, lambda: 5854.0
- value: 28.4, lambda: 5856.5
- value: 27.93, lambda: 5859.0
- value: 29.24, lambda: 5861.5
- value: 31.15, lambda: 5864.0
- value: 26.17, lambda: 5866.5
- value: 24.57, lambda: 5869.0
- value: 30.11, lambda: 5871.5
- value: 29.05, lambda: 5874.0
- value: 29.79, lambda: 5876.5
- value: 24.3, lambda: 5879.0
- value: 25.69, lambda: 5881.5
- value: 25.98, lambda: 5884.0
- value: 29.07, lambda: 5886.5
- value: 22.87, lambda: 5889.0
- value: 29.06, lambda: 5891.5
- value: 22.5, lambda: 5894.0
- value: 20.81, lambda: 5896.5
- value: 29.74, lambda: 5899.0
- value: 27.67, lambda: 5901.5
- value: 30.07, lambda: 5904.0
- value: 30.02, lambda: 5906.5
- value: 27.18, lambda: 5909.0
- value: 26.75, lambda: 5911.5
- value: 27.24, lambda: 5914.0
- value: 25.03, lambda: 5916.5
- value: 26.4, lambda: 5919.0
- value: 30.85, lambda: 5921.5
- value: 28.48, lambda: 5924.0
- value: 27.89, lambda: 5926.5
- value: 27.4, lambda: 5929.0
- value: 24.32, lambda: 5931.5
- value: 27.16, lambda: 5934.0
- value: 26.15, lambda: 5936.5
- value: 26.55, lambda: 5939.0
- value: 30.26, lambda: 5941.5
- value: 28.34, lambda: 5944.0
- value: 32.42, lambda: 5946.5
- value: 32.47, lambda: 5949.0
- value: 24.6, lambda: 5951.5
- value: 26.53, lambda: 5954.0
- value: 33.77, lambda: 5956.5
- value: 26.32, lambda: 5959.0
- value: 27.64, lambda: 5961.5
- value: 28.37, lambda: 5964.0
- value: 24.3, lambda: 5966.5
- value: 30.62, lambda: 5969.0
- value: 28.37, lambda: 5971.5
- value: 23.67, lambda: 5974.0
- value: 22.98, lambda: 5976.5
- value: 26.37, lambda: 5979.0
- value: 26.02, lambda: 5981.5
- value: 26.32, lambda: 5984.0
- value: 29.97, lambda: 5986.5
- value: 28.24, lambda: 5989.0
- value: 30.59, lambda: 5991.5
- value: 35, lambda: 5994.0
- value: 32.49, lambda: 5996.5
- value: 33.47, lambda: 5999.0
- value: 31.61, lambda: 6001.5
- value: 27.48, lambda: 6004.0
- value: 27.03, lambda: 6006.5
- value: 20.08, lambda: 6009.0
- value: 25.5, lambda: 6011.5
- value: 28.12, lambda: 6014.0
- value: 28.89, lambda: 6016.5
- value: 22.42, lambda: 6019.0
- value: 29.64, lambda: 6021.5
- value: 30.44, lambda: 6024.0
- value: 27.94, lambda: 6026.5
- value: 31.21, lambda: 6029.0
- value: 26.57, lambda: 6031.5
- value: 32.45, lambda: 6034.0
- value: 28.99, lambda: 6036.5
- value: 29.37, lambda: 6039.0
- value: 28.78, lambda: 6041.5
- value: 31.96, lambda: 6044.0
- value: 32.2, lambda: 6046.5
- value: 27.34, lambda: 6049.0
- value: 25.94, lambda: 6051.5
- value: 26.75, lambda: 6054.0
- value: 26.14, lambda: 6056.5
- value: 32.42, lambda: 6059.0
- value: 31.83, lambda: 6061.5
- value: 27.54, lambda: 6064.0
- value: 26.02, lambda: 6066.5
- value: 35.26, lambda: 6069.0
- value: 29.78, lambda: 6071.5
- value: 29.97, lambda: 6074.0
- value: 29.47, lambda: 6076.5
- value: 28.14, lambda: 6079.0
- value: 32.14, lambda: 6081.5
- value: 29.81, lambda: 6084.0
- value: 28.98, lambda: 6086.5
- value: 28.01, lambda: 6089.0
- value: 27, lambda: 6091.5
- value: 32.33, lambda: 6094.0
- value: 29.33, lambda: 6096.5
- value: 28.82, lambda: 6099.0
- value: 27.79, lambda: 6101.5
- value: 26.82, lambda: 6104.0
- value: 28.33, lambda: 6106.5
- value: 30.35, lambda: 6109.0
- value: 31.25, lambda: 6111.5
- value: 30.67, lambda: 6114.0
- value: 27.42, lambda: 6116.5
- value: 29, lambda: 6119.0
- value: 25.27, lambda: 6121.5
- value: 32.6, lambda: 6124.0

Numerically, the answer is 1.9 A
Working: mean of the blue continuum 28.4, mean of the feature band 26.6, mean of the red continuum 28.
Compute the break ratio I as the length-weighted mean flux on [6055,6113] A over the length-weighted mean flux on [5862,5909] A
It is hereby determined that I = 1.08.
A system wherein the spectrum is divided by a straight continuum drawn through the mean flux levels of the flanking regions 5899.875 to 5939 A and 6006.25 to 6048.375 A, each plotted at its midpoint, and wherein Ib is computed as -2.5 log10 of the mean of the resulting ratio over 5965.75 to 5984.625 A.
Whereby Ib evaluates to 0.07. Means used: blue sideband 27.5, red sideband 28.3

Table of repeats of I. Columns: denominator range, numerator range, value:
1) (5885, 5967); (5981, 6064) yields 1.05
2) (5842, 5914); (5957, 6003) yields 1.03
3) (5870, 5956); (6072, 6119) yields 1.06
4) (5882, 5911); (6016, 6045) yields 1.08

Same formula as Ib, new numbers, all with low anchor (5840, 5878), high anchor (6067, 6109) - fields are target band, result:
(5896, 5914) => 0.04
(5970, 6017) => 0.04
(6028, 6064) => 0.00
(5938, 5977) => 0.04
